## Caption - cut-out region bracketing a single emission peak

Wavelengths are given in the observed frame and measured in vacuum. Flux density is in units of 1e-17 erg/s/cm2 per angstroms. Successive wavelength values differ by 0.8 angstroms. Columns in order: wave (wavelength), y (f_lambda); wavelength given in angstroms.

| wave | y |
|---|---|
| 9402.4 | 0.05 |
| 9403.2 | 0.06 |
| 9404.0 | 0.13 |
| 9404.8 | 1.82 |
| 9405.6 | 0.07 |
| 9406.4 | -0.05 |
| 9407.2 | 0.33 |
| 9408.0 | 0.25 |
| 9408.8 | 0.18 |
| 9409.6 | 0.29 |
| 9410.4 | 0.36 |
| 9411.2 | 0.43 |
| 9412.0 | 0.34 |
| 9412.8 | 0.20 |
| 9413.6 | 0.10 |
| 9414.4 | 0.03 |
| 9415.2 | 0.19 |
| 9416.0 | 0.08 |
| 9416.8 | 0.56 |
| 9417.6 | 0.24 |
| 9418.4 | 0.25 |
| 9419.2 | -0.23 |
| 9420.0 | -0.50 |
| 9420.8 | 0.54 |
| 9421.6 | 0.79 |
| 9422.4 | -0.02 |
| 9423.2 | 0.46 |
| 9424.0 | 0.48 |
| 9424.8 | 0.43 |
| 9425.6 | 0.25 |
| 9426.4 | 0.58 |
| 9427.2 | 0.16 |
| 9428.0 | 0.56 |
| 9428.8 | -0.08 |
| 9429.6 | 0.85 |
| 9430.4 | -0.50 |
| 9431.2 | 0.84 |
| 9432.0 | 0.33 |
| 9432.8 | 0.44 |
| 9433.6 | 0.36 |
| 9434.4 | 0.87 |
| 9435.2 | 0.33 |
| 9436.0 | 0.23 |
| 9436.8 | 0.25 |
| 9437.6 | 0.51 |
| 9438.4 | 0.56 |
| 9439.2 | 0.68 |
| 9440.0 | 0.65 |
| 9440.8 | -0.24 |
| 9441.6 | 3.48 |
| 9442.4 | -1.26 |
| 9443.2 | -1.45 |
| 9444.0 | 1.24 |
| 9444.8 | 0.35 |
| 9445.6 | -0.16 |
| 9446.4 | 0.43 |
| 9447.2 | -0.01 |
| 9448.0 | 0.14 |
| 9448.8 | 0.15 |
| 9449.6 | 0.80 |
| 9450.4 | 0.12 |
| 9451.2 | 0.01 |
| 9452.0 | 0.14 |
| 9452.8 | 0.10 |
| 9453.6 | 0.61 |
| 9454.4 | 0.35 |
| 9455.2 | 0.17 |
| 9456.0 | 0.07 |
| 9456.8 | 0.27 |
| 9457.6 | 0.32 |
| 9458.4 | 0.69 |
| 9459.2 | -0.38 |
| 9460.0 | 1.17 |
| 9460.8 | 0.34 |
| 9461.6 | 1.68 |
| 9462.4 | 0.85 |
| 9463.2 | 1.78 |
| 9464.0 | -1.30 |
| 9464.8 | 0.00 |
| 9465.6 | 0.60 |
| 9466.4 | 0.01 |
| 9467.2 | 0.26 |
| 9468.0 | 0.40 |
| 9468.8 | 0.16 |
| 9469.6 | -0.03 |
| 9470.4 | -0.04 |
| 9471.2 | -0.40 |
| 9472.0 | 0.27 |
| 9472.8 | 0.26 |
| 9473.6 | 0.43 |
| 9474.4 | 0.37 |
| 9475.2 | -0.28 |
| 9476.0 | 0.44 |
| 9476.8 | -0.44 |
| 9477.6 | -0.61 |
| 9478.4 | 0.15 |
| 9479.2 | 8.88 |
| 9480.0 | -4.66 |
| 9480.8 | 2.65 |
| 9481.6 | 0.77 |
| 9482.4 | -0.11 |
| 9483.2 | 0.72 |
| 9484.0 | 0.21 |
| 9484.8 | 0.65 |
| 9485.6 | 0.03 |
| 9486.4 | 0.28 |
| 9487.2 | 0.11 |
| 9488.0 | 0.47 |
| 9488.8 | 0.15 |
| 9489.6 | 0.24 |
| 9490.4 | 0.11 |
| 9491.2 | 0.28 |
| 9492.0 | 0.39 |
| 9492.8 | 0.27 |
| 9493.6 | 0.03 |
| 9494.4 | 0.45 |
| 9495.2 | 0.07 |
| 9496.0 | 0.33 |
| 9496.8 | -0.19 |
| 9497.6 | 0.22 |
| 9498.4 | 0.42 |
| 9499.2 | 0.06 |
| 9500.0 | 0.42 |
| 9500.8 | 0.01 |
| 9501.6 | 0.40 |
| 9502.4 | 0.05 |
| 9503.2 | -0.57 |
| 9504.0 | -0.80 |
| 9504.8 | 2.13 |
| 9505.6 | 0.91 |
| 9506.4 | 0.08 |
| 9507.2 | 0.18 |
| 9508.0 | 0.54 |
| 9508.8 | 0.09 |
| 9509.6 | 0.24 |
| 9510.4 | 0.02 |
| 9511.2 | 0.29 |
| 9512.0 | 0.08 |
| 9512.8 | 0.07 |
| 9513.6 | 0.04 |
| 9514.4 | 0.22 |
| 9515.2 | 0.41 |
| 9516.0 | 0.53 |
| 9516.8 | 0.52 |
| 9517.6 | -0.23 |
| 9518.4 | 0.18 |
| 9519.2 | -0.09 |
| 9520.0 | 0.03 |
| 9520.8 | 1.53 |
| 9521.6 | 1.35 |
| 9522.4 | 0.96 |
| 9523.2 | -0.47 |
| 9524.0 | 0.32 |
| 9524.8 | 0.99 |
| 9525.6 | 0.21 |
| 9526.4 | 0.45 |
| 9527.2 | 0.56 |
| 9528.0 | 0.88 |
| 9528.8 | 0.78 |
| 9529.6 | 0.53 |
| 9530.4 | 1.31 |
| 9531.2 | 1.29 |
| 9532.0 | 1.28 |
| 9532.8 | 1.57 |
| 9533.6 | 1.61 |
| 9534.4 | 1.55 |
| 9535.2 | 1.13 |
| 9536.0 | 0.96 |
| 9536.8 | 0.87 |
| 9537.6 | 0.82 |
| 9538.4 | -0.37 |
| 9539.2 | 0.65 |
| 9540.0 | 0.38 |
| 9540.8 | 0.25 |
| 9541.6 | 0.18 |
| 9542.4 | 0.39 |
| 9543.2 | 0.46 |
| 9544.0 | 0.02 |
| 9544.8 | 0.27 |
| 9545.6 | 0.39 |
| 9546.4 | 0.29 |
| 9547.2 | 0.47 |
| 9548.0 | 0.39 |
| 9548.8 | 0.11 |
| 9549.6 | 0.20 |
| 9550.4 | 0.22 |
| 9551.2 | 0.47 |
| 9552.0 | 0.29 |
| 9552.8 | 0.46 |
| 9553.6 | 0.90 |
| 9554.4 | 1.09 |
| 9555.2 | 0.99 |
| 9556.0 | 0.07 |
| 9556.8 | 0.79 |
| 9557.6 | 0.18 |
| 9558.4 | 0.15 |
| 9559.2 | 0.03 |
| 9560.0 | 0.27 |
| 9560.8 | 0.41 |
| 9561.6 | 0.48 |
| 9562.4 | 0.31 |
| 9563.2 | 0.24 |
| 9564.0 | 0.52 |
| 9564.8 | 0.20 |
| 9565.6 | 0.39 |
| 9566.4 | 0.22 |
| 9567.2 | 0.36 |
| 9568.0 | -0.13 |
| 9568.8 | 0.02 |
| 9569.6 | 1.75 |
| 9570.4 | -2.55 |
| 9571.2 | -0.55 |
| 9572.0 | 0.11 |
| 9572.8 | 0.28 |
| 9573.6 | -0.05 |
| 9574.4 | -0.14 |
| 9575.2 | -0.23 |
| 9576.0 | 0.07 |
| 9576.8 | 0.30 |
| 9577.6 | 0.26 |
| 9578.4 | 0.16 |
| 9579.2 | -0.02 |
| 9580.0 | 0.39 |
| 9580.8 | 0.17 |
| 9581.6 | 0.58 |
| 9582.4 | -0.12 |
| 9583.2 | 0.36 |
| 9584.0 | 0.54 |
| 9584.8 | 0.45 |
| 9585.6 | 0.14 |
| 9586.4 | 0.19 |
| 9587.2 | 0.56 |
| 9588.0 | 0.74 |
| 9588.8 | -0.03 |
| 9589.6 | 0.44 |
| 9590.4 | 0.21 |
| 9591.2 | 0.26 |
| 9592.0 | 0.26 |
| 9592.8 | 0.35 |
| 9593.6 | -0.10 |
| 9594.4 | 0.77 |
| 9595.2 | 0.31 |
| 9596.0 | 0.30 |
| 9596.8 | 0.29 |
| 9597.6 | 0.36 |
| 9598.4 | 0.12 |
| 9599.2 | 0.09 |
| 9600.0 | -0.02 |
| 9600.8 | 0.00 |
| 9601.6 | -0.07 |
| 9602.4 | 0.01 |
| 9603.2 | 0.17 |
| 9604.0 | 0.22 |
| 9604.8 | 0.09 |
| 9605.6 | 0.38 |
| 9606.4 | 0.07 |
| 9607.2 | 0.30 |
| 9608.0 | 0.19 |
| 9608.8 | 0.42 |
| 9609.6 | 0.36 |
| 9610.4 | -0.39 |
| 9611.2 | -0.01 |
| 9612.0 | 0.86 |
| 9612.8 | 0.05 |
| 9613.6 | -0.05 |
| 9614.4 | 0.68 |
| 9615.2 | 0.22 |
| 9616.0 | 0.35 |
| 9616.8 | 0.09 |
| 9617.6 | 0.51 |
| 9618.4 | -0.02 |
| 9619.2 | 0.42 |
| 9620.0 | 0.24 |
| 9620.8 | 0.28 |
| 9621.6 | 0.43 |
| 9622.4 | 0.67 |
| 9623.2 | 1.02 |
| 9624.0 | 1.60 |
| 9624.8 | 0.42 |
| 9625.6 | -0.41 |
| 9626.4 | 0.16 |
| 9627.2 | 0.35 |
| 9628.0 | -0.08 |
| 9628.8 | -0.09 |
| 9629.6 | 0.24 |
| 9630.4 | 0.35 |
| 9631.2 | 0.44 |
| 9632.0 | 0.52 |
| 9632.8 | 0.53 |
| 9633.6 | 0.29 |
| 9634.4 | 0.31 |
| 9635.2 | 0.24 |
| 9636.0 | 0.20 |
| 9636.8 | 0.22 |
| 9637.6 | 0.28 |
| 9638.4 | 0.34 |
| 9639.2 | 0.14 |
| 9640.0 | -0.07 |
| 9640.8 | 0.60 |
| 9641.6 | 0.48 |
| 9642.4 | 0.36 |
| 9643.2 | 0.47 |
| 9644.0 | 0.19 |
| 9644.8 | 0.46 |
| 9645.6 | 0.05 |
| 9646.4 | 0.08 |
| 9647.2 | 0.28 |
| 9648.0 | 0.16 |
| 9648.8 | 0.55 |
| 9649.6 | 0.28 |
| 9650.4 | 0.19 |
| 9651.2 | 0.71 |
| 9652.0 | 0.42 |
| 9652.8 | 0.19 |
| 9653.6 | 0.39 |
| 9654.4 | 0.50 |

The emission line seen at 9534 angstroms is [O III] 5007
